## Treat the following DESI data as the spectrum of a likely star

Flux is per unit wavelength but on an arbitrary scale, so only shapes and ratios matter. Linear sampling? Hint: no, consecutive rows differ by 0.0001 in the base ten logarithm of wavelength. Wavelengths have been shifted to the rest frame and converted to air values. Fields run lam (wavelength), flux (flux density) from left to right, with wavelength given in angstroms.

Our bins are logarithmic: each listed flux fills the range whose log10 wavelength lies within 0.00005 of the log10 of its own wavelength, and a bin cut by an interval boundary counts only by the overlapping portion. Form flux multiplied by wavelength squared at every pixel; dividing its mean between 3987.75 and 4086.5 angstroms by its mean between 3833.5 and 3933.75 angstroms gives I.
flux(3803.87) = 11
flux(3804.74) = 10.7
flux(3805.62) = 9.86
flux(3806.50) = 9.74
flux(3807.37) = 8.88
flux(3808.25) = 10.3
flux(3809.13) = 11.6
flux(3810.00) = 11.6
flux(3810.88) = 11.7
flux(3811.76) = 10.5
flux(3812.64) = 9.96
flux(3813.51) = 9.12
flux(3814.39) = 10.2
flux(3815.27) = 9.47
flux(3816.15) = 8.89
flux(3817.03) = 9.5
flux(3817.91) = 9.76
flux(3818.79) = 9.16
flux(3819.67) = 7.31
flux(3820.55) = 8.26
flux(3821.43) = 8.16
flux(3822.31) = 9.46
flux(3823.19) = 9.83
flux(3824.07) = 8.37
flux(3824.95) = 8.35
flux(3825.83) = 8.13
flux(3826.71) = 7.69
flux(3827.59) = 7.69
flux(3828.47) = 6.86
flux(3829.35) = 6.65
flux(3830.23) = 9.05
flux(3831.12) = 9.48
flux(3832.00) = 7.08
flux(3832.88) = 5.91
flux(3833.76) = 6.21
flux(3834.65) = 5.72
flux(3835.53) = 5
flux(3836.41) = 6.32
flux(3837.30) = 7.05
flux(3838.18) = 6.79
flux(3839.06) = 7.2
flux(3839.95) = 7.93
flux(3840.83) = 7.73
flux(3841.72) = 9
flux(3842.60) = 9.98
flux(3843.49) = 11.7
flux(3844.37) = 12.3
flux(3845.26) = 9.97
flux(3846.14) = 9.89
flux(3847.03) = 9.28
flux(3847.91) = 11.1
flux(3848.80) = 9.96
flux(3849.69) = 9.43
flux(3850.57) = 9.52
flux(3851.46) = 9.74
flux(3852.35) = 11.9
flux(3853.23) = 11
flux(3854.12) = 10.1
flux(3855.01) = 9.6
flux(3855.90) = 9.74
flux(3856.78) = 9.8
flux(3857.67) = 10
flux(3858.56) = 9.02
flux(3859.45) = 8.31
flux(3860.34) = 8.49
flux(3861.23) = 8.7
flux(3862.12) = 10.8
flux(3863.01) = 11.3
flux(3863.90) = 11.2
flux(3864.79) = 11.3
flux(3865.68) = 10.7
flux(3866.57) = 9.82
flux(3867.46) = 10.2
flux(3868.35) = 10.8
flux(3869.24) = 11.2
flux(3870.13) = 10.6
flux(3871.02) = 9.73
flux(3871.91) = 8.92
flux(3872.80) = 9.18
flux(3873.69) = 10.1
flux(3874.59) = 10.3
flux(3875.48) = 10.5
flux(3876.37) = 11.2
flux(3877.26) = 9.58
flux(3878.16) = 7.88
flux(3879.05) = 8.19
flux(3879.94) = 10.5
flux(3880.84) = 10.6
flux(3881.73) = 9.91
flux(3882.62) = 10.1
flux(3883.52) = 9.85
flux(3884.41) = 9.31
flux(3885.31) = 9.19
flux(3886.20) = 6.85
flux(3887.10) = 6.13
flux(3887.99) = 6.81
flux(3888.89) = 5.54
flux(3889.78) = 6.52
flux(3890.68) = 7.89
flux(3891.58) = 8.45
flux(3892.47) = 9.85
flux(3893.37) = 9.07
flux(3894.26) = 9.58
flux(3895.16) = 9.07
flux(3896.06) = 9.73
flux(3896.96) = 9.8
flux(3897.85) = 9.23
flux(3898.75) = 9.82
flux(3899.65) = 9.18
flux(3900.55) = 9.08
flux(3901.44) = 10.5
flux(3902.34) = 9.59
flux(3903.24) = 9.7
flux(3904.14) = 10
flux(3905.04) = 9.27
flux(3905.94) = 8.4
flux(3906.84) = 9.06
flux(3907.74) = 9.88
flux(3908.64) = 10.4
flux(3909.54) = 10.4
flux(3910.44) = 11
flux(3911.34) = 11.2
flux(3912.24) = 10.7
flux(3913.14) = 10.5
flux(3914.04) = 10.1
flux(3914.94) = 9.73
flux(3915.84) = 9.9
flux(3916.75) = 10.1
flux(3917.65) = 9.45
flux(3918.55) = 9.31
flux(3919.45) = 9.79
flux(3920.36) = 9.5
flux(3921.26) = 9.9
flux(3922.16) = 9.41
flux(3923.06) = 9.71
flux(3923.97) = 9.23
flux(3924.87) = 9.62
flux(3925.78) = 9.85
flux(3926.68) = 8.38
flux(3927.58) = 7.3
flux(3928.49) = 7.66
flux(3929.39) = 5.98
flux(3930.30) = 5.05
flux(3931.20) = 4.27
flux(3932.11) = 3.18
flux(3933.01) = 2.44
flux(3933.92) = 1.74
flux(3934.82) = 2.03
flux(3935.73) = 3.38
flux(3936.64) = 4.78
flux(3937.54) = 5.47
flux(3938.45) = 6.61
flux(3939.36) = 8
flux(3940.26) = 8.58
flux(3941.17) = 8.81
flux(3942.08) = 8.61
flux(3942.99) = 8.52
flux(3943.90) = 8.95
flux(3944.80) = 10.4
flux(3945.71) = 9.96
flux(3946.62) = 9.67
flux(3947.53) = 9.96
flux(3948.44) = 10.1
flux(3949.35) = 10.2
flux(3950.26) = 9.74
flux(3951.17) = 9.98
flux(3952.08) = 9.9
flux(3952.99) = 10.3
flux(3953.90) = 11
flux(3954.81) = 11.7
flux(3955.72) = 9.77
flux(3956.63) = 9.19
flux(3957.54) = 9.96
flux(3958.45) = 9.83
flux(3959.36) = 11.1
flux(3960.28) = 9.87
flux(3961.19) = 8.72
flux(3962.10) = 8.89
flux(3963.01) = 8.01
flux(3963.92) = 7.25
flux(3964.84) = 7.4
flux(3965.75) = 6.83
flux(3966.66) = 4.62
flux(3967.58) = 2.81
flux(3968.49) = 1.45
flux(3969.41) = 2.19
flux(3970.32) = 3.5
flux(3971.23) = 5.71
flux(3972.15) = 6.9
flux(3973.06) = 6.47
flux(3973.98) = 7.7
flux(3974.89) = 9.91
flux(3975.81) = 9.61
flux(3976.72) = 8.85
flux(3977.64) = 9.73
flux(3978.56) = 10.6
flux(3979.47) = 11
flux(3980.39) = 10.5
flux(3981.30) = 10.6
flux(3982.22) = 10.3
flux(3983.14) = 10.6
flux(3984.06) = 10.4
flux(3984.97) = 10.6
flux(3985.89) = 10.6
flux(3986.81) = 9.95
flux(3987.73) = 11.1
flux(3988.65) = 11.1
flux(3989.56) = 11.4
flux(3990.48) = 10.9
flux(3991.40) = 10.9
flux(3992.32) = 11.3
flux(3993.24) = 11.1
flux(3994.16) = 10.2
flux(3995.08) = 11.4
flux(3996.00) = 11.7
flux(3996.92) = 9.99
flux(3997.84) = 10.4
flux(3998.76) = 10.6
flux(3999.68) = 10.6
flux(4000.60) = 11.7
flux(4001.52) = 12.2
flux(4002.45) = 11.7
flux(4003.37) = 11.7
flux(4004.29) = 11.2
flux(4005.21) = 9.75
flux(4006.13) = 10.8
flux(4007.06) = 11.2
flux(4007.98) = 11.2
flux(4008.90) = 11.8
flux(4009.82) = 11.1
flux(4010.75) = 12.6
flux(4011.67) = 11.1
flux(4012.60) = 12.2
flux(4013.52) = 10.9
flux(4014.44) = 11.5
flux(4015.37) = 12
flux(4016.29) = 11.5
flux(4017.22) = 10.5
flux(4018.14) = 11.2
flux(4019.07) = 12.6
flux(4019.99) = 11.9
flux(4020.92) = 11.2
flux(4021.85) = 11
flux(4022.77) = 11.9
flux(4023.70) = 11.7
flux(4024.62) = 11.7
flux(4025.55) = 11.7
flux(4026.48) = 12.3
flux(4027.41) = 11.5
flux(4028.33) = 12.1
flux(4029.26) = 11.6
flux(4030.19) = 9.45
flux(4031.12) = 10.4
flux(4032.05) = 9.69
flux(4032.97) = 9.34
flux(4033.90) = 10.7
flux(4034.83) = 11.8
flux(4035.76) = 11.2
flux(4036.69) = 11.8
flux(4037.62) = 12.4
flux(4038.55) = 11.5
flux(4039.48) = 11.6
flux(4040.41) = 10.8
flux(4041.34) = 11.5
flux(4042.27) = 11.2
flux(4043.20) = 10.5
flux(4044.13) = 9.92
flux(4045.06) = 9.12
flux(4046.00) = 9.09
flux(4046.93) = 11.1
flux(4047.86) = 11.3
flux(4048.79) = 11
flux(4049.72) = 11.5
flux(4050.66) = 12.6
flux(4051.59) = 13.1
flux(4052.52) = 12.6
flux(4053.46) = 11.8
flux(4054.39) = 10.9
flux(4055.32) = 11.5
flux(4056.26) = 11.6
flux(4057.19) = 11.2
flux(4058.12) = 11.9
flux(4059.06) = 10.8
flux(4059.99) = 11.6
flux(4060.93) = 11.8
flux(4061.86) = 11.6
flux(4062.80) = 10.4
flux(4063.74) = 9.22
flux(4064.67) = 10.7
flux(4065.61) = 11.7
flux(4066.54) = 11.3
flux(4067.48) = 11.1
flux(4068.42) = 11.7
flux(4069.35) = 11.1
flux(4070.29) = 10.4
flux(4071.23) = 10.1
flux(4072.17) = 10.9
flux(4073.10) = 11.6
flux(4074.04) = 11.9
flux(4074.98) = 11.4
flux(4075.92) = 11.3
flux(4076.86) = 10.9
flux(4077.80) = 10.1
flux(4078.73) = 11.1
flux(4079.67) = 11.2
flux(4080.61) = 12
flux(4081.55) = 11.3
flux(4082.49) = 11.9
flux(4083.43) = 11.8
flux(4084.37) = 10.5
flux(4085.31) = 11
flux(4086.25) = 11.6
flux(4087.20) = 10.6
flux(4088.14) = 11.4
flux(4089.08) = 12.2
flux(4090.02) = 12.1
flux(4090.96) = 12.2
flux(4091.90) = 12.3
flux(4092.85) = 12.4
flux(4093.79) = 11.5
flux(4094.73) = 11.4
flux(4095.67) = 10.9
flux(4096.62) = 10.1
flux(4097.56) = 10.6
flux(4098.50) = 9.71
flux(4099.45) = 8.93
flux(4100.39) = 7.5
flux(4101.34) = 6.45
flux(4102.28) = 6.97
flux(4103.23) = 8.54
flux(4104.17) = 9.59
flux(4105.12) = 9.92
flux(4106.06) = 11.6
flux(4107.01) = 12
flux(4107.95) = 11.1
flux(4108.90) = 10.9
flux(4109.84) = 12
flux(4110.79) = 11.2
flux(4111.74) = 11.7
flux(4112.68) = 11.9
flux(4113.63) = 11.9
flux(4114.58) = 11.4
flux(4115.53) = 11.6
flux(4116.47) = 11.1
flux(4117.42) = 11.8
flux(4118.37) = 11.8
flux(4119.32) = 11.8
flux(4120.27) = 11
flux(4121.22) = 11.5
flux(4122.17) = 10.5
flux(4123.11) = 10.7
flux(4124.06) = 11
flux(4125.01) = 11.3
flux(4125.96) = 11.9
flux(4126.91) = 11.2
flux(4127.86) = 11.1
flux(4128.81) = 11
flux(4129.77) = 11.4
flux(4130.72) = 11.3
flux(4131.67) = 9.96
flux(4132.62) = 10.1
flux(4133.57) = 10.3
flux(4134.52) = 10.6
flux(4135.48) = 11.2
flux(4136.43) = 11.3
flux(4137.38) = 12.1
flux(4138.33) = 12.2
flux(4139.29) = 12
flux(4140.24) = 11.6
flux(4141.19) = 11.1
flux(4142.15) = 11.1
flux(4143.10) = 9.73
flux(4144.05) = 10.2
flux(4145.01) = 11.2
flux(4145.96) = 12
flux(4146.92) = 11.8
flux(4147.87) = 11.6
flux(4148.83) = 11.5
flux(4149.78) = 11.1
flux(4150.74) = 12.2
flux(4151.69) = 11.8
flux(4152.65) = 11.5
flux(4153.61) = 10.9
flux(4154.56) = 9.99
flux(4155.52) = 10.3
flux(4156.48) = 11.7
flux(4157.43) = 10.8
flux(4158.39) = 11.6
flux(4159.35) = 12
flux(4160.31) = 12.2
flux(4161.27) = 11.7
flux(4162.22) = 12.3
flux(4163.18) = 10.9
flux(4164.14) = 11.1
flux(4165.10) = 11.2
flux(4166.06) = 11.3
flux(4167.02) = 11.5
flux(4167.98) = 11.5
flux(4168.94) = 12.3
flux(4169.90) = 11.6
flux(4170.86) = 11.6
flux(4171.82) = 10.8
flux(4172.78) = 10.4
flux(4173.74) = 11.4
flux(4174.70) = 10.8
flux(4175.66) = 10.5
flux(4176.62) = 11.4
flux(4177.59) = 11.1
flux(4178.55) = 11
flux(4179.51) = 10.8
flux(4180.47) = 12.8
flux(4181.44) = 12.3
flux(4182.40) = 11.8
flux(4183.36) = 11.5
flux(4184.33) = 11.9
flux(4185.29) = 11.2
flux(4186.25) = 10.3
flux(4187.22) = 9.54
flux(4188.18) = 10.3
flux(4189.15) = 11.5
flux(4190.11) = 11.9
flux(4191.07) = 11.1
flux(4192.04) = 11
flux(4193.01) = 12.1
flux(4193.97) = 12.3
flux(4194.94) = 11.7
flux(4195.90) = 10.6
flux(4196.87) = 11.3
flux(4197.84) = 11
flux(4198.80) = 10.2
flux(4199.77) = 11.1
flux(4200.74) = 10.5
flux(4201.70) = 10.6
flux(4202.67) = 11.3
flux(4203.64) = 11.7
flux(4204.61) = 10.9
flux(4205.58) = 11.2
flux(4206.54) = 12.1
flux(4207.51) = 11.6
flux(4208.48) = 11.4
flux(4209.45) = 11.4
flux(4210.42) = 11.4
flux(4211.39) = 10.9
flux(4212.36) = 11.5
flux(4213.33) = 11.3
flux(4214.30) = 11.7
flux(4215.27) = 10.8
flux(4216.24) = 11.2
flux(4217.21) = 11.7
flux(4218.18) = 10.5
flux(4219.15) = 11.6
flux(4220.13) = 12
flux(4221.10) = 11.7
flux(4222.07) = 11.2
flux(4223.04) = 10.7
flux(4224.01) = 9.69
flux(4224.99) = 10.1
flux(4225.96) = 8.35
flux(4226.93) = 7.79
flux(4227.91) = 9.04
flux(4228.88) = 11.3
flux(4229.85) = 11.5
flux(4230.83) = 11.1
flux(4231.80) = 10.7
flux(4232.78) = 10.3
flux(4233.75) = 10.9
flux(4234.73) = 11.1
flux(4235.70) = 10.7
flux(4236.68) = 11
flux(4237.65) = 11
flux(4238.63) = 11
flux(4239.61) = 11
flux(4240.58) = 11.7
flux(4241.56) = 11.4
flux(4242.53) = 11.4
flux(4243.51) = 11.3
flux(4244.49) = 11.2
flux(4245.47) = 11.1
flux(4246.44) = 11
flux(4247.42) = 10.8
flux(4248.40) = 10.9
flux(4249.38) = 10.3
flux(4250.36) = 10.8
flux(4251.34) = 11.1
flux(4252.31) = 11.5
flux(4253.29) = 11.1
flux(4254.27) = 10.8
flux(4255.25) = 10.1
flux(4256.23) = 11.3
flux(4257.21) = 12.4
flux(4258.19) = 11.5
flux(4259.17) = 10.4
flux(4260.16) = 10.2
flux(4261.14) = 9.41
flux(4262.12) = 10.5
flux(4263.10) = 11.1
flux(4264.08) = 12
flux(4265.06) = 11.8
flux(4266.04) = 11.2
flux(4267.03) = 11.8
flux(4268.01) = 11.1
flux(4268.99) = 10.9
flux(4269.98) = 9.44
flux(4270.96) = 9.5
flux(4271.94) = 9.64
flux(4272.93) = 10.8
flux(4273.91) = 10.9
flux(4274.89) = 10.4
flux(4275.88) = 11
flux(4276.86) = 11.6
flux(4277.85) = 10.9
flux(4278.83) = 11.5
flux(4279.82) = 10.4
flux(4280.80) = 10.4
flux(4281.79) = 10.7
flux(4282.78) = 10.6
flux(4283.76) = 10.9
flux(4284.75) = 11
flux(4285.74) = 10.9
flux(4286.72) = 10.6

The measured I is 1.33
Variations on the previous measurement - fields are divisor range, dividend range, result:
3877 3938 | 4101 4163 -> 1.47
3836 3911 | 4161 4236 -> 1.38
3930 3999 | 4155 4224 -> 1.48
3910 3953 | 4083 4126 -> 1.43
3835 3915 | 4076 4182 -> 1.33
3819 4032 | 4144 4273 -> 1.37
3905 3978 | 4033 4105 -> 1.43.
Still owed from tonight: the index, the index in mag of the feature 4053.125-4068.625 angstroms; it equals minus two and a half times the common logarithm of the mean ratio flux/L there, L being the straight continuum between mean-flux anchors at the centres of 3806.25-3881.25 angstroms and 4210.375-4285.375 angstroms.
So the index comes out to -0.11 mag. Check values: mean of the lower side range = 9.32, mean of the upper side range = 10.9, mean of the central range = 11.2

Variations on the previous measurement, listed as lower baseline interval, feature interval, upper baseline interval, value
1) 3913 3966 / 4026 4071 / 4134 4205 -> -0.14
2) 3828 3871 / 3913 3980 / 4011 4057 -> 0.27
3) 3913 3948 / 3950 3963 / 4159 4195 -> -0.21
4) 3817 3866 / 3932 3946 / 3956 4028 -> 0.45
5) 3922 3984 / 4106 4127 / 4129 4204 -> -0.10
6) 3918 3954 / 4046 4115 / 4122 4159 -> -0.09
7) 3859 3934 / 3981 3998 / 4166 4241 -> -0.11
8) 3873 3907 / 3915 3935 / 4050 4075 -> 0.25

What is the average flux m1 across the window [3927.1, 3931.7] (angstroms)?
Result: 6.04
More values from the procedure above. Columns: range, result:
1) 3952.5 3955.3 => 11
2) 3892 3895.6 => 9.4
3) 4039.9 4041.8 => 11.2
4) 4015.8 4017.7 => 11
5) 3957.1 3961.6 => 9.9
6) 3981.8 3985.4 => 10.5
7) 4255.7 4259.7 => 11.4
